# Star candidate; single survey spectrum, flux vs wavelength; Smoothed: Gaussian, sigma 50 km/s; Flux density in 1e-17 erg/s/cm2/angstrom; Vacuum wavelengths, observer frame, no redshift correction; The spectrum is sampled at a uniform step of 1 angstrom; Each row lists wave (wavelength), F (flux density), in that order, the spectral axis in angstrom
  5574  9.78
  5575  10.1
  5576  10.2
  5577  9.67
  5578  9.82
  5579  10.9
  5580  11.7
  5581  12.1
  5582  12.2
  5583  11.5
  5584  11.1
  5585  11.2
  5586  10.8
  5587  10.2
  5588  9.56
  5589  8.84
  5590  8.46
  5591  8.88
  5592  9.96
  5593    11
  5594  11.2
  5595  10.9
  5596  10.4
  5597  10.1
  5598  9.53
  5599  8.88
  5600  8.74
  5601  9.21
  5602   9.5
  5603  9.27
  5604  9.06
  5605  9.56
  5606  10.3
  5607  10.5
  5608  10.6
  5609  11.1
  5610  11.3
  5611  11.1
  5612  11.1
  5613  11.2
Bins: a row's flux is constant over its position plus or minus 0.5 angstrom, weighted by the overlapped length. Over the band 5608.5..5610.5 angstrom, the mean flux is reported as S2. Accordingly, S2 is 11.2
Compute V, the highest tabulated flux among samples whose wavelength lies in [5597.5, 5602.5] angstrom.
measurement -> 9.53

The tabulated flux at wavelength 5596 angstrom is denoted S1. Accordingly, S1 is 10.4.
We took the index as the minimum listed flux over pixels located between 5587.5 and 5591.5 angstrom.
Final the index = 8.46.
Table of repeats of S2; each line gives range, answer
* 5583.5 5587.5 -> 10.8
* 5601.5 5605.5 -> 9.35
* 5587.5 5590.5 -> 8.95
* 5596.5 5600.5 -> 9.31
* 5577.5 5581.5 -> 11.1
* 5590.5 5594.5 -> 10.3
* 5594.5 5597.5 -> 10.5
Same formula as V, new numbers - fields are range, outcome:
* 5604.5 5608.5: 10.6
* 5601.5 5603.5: 9.5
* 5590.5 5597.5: 11.2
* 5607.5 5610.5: 11.3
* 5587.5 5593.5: 11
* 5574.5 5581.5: 12.1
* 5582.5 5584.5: 11.5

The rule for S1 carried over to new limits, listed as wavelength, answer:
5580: 11.7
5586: 10.8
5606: 10.3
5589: 8.84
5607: 10.5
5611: 11.1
